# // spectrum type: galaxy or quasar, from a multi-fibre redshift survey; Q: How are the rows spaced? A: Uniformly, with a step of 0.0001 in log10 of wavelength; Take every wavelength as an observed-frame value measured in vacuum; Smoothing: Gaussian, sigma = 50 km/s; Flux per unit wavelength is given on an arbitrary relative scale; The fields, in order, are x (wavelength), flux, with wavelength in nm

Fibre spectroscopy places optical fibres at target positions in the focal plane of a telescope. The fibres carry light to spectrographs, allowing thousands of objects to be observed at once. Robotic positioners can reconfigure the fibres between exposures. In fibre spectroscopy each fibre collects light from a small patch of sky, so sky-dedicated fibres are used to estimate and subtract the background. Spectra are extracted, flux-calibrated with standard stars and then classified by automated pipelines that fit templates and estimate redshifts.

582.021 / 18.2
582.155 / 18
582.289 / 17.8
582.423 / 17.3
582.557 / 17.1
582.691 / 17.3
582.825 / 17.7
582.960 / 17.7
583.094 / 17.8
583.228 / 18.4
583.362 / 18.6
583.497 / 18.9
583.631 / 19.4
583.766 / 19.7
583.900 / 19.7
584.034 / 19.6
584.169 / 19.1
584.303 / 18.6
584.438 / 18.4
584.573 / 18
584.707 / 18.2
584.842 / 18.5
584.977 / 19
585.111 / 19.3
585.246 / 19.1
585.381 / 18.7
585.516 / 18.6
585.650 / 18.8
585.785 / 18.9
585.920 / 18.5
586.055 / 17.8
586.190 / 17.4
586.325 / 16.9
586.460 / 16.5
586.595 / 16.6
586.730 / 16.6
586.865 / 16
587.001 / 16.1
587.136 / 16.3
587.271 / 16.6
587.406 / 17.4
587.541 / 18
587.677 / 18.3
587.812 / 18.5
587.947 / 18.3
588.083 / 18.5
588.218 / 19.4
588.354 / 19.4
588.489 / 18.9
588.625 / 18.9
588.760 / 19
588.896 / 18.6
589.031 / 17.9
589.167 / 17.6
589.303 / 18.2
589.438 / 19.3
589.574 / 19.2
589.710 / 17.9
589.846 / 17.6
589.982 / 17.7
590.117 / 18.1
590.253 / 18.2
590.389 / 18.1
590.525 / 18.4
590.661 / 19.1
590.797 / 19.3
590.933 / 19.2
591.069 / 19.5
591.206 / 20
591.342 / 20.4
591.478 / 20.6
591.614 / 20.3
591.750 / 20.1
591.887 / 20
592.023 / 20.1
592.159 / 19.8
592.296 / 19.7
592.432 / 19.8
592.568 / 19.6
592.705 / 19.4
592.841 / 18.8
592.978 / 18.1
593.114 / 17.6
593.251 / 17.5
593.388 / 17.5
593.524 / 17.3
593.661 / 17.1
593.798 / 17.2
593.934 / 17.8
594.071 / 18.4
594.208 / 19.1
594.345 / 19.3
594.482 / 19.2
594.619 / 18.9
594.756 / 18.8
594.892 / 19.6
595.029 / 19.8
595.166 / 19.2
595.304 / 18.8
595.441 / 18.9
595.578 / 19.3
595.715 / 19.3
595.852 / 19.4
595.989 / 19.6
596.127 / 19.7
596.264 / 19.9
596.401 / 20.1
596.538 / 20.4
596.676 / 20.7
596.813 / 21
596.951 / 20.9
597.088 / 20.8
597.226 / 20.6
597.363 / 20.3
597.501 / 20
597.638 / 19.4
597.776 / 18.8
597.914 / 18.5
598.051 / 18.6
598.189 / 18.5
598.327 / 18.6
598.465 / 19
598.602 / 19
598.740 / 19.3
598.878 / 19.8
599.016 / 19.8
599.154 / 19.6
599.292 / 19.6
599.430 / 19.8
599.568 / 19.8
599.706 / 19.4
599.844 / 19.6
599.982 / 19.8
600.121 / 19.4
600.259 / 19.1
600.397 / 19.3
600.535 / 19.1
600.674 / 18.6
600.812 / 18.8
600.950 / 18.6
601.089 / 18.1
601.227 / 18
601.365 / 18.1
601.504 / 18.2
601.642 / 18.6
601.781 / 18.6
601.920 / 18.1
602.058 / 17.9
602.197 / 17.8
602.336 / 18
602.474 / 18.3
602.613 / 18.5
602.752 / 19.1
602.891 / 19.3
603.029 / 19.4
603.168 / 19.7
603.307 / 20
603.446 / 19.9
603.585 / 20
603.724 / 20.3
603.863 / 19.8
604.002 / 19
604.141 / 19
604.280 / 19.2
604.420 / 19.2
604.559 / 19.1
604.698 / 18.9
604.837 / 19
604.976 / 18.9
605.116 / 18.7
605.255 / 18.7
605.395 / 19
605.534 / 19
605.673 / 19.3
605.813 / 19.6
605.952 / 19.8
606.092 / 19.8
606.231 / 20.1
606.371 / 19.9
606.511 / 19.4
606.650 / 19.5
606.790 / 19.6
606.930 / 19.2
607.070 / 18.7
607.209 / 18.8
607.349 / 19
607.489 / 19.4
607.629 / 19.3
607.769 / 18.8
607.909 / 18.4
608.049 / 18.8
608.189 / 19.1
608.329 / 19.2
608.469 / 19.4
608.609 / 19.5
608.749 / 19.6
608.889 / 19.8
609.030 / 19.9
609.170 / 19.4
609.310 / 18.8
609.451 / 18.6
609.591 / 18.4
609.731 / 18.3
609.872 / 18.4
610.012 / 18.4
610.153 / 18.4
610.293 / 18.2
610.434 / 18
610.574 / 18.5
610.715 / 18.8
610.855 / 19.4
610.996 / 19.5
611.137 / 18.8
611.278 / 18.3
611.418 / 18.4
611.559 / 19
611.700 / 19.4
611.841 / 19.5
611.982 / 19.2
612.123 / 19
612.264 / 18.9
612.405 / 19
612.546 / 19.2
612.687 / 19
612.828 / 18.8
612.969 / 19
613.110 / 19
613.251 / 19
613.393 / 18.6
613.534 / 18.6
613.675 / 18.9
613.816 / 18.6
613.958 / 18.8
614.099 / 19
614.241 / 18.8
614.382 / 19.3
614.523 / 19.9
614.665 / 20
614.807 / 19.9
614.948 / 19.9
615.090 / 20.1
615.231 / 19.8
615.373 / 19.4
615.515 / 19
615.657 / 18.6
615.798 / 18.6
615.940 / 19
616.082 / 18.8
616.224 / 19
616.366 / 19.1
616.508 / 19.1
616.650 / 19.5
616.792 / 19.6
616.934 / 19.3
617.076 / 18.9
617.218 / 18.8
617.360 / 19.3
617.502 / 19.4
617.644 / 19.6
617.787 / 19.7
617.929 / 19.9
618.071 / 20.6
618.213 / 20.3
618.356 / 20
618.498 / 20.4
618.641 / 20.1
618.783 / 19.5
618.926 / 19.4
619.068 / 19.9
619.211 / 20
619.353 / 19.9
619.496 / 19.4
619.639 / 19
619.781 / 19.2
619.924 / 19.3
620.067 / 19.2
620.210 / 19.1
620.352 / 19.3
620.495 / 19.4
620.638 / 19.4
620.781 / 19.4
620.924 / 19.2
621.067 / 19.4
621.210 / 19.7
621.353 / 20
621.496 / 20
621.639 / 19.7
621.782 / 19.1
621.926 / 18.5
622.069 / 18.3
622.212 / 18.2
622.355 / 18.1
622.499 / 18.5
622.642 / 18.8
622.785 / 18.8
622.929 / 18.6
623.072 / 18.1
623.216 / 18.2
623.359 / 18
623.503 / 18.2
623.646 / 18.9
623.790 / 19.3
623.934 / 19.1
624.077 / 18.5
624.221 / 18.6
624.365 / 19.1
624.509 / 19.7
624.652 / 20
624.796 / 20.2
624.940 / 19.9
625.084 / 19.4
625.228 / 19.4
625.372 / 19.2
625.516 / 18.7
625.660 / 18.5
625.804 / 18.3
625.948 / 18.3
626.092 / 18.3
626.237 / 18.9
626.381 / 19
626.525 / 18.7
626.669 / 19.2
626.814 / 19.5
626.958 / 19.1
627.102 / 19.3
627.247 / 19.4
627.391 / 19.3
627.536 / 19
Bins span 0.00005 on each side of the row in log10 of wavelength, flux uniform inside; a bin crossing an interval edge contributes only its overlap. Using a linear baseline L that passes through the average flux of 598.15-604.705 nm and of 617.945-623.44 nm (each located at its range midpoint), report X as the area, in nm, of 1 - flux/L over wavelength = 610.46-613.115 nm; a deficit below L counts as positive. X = 0.03 nm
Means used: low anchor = 19.1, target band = 19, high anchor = 19.3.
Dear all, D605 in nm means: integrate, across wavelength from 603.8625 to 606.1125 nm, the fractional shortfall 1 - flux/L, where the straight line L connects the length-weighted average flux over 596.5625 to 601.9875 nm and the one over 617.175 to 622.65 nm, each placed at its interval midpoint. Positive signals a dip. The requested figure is 0.02 nm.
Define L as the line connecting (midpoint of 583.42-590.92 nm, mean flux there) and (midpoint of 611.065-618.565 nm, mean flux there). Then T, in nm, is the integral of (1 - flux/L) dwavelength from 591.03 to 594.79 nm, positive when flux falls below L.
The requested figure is -0.10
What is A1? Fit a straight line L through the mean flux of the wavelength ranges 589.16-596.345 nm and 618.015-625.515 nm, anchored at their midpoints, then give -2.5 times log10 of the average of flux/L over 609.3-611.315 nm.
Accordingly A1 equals 0.03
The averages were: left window 18.9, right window 19.3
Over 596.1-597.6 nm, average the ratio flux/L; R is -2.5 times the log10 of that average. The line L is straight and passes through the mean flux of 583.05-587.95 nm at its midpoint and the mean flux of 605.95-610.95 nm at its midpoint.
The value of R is -0.10 mag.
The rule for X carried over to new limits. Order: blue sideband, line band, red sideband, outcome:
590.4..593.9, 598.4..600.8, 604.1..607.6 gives -0.032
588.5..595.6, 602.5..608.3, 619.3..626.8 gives -0.106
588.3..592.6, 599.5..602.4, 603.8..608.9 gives 0.070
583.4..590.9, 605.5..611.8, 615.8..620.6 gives 0.013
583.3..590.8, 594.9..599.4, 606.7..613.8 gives -0.250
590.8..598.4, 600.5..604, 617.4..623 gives 0.090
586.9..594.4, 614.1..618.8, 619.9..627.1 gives -0.141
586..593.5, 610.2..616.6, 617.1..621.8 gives 0.107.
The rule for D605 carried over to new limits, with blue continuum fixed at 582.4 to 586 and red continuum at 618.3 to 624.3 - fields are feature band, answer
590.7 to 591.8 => -0.07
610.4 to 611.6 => 0.01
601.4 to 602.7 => 0.04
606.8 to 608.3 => 0.00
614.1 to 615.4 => -0.04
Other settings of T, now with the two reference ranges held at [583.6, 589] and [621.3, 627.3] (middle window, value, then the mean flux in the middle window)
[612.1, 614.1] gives -0.02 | 18.9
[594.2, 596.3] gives -0.10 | 19.3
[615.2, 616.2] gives -0.01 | 19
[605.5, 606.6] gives -0.06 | 19.6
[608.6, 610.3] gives -0.02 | 18.9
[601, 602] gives 0.01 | 18.2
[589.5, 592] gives -0.11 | 19.1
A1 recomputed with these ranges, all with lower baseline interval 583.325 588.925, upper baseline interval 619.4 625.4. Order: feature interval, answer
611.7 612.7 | -0.02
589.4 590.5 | 0.01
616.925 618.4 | -0.04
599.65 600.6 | -0.05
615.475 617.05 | -0.01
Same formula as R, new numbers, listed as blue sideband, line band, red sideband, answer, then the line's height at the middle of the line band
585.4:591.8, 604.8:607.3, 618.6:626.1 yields -0.03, 18.7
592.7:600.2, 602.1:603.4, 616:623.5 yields 0.02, 19.2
